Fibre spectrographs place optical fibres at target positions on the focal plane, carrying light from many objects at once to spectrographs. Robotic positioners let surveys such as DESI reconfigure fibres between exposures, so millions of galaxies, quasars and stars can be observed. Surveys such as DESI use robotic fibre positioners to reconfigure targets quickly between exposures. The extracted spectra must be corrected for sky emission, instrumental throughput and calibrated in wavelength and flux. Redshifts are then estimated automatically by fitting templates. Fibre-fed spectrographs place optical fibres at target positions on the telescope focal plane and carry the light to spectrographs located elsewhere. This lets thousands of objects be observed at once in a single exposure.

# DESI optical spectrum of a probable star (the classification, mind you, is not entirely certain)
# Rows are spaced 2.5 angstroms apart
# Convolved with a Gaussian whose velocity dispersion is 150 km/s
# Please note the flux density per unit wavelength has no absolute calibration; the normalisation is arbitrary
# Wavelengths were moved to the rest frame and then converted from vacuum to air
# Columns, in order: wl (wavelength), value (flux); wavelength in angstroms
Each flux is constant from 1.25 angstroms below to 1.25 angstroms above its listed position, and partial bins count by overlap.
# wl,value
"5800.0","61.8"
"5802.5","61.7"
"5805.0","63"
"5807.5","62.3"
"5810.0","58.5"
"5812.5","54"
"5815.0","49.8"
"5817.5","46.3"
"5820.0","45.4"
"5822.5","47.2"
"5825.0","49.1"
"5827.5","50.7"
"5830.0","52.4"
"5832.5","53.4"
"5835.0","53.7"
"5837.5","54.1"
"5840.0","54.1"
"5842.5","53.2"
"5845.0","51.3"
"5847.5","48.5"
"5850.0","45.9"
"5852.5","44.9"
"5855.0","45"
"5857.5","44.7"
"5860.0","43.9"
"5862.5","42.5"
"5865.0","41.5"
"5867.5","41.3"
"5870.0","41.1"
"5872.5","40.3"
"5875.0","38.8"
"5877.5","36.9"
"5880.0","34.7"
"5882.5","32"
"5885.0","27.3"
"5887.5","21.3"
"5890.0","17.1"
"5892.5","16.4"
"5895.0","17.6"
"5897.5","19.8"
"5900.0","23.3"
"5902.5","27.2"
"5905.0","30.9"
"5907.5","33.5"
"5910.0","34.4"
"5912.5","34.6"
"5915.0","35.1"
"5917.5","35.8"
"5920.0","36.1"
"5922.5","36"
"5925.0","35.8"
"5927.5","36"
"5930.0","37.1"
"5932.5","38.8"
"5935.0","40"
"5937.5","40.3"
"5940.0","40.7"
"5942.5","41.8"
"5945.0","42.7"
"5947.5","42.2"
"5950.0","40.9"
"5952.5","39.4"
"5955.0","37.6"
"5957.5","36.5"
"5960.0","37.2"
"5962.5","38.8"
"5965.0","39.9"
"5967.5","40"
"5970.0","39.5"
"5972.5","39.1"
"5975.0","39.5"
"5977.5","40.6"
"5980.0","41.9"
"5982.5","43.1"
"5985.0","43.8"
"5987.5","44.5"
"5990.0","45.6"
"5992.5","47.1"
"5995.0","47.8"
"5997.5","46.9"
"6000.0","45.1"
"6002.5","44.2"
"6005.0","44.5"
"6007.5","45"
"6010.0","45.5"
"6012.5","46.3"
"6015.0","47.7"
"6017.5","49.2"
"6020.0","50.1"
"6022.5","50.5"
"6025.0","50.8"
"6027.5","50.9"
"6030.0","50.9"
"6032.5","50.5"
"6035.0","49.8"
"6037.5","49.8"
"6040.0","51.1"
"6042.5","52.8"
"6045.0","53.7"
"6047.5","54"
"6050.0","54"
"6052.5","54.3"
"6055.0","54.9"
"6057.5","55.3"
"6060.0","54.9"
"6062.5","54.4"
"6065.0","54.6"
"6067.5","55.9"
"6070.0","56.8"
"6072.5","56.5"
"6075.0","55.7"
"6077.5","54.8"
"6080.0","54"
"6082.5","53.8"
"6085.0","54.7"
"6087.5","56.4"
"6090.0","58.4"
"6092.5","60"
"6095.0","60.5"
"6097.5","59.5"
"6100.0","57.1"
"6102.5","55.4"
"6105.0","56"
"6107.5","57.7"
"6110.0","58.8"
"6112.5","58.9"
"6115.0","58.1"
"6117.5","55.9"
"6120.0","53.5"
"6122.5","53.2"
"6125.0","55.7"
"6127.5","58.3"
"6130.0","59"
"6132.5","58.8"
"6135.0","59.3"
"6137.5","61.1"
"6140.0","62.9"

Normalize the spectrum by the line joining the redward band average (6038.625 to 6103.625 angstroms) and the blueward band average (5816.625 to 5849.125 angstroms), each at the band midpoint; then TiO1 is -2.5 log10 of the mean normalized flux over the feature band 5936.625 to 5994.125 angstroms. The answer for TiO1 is 0.29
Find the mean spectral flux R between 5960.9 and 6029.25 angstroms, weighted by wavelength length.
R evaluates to 44.7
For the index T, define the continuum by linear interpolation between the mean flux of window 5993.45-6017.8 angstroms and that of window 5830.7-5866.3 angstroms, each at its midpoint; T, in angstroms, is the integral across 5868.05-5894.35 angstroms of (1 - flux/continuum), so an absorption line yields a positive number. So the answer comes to 9.5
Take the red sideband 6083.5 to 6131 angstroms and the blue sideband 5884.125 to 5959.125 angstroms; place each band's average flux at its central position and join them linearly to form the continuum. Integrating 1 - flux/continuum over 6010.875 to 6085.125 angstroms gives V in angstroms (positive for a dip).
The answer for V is -4.7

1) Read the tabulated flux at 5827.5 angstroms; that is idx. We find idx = 50.7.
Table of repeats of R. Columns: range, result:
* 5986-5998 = 46.3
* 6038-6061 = 53.7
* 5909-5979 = 38.5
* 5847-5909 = 34.1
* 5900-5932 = 34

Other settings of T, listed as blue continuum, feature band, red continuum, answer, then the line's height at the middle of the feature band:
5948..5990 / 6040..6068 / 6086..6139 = -2.0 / 50.6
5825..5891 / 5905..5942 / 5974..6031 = 6.5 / 44.4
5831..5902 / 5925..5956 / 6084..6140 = 3.3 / 44.4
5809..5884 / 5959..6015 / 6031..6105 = 9.4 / 51.8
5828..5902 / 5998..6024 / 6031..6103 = 1.9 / 50.6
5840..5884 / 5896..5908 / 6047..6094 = 5.0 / 45.4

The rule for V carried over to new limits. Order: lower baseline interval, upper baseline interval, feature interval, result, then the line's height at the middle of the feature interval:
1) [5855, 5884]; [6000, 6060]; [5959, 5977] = 2.7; 46.2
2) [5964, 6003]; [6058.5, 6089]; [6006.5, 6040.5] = -0.5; 48.4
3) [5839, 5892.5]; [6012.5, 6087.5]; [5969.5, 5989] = 2.5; 47.8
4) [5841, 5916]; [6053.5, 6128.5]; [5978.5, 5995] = 0.6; 46.1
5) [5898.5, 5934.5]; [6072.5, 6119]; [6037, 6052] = -0.7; 50.4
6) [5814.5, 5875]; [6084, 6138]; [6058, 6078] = 0.1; 55.9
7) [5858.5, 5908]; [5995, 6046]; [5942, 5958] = -0.2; 39.8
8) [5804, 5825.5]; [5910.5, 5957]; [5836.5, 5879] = 2.4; 47.6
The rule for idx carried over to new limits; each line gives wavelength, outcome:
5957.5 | 36.5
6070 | 56.8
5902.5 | 27.2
